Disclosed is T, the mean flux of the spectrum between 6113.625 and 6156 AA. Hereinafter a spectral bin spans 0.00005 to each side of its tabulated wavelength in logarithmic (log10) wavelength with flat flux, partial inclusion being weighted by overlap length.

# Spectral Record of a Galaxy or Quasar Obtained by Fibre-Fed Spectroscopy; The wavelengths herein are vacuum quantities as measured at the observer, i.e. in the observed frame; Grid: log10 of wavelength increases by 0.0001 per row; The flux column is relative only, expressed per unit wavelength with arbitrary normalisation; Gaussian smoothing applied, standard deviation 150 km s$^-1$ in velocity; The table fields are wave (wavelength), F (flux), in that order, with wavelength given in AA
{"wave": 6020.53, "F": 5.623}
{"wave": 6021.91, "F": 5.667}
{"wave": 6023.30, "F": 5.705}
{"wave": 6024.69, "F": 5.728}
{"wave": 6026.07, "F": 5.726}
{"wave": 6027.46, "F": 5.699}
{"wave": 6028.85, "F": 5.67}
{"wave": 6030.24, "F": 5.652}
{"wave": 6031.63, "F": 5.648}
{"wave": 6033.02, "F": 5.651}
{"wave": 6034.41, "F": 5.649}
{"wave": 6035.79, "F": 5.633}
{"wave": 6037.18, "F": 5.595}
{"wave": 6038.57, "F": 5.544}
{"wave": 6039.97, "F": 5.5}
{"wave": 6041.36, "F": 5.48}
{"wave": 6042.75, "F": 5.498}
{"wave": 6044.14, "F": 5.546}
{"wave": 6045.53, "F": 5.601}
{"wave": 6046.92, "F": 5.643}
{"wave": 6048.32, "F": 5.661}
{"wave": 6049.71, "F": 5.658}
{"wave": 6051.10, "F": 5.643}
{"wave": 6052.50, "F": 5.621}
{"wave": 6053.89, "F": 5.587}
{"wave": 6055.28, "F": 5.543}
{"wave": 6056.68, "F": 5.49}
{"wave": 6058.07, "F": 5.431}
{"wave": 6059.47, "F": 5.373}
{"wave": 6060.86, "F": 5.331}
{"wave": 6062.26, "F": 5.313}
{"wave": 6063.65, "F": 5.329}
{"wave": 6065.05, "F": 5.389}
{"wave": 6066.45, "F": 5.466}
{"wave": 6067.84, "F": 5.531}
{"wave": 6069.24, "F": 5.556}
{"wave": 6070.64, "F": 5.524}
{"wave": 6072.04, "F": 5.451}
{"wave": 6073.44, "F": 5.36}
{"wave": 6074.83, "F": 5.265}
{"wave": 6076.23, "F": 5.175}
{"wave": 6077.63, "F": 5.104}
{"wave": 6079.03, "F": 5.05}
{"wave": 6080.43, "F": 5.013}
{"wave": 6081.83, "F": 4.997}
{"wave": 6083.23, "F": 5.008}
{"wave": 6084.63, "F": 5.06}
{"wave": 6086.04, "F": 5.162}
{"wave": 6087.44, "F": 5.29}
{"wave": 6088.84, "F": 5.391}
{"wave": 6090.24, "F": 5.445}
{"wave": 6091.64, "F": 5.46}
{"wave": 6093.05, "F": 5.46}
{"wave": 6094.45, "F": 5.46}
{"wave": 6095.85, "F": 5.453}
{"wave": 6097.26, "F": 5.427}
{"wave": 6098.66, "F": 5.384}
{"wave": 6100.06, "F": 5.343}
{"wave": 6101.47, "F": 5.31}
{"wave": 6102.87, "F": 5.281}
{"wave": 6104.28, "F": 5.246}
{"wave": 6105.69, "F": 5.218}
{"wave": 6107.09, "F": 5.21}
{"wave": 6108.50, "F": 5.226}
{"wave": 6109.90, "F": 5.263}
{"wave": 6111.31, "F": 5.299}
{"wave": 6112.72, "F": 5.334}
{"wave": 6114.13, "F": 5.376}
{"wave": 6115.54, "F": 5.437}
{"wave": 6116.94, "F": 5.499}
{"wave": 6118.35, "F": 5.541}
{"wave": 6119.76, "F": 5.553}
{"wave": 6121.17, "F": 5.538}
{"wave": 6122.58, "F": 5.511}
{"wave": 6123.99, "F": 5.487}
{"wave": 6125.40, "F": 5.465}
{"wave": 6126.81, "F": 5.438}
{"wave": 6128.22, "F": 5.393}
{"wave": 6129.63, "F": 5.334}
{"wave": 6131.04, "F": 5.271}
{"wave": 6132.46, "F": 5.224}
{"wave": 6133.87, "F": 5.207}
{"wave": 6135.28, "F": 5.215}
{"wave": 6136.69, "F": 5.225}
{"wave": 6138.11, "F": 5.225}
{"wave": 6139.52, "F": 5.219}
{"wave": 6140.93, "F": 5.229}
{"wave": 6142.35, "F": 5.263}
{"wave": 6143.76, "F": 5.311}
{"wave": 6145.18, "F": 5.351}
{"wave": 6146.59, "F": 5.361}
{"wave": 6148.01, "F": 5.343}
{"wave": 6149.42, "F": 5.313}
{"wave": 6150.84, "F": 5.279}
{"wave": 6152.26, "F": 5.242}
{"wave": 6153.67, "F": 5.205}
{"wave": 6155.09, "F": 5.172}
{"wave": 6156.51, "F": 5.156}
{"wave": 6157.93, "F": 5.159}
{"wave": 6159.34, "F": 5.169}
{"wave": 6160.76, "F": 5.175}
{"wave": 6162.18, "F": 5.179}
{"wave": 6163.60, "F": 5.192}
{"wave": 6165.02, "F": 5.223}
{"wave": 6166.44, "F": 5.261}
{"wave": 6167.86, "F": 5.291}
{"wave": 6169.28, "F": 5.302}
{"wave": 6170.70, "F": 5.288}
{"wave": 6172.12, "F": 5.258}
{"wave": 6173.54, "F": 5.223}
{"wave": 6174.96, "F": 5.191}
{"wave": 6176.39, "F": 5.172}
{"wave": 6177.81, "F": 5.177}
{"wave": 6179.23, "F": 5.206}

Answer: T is 5.34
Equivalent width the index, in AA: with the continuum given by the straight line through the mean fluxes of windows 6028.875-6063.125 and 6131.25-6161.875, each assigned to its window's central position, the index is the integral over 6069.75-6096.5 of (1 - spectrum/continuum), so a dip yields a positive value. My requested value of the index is 0.8 AA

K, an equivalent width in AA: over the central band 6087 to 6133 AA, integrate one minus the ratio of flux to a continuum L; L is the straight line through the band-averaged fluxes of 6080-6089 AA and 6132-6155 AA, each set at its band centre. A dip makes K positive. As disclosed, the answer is -1.8 AA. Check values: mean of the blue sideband 5.12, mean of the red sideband 5.26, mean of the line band 5.38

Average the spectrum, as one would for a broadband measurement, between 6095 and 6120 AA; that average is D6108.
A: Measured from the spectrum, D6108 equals 5.35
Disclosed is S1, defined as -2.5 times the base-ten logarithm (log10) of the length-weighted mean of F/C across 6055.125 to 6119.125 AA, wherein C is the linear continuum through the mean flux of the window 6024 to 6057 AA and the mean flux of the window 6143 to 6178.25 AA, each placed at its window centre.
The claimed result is 0.028 mag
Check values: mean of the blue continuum 5.61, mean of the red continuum 5.24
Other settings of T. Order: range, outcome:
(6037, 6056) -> 5.58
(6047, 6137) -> 5.37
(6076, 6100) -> 5.26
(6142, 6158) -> 5.27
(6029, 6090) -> 5.43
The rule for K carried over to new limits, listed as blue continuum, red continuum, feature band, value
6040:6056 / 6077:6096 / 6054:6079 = 0.1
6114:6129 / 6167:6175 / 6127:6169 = 0.9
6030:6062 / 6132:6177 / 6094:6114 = 0.3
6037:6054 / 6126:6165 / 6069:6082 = 0.6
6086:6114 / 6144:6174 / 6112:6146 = -0.4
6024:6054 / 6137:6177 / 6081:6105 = 0.6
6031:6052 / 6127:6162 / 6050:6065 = 0.2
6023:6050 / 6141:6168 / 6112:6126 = -0.3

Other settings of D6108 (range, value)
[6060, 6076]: 5.41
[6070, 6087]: 5.18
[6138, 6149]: 5.3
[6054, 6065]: 5.41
